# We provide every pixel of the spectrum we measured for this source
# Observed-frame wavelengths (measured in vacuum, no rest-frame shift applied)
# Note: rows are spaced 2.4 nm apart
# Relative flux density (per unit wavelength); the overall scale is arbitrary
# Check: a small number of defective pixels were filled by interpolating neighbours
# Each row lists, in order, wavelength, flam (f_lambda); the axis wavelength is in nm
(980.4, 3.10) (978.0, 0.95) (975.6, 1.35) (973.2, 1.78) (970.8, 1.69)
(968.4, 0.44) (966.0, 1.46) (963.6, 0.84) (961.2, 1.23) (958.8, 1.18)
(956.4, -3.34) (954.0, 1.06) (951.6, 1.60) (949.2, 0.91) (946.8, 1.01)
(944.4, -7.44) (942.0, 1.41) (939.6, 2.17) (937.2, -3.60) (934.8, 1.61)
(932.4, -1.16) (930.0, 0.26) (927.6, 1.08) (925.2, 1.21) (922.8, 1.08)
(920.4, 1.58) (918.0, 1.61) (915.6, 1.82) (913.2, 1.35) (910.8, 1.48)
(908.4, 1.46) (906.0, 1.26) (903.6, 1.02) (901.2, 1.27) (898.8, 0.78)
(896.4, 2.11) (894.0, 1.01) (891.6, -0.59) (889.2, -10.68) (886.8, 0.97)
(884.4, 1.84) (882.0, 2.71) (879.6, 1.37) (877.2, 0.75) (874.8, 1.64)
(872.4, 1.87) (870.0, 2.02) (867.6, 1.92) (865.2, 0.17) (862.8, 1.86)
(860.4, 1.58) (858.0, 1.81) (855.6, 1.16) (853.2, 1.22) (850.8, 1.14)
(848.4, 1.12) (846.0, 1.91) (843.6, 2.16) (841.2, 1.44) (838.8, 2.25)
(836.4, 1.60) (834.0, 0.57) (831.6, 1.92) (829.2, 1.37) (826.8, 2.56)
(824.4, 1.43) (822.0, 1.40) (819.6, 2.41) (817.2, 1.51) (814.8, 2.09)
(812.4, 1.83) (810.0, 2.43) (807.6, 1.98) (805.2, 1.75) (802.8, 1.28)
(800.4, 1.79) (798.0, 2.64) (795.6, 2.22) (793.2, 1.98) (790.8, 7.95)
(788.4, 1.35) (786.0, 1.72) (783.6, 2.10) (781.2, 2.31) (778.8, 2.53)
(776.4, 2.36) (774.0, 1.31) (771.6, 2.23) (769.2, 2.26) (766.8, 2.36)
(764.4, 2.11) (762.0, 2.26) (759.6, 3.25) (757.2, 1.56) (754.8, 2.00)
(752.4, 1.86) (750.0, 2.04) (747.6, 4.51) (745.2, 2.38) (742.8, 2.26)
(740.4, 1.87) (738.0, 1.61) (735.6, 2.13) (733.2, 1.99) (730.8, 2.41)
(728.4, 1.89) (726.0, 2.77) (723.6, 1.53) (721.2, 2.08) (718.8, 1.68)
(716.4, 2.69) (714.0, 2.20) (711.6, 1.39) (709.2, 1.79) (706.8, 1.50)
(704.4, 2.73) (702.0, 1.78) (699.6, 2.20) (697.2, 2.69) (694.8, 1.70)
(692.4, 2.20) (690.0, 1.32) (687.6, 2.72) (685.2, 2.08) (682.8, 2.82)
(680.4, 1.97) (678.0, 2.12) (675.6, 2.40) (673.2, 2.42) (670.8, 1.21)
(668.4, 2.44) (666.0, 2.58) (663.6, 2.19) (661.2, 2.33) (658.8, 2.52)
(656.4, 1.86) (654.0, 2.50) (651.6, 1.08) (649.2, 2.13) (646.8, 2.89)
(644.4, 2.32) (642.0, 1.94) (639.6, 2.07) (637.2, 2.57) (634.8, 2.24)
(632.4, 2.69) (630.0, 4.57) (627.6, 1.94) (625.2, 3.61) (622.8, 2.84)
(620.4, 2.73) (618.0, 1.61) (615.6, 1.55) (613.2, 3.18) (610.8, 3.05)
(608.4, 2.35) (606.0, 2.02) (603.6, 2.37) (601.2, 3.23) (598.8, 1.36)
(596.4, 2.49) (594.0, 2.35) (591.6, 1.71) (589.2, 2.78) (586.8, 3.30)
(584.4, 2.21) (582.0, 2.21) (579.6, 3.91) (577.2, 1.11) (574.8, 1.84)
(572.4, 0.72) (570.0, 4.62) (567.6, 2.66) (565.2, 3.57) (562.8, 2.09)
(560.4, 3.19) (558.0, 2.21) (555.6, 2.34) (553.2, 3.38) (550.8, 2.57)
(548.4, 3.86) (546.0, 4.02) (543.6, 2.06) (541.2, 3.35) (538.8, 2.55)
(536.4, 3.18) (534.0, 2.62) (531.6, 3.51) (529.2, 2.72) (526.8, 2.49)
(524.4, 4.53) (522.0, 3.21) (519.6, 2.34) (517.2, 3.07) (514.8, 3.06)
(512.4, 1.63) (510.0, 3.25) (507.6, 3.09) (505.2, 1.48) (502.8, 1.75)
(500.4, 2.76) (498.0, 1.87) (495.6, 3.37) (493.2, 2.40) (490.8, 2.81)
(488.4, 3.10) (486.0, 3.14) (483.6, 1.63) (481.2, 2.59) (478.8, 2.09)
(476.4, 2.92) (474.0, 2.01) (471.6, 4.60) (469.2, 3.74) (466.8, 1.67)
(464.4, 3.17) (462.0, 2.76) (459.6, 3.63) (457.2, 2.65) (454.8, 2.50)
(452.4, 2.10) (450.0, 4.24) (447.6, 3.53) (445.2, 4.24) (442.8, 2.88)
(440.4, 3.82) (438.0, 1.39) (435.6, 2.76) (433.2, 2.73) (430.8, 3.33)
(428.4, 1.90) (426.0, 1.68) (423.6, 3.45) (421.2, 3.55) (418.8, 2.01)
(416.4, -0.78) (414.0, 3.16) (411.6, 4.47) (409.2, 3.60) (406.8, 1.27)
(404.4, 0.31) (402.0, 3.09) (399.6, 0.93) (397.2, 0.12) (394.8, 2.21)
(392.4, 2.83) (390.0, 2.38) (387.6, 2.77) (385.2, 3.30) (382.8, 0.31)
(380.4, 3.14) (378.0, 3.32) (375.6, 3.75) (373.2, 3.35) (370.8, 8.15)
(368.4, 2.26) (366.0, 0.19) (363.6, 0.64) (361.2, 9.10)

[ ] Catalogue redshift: 0.14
